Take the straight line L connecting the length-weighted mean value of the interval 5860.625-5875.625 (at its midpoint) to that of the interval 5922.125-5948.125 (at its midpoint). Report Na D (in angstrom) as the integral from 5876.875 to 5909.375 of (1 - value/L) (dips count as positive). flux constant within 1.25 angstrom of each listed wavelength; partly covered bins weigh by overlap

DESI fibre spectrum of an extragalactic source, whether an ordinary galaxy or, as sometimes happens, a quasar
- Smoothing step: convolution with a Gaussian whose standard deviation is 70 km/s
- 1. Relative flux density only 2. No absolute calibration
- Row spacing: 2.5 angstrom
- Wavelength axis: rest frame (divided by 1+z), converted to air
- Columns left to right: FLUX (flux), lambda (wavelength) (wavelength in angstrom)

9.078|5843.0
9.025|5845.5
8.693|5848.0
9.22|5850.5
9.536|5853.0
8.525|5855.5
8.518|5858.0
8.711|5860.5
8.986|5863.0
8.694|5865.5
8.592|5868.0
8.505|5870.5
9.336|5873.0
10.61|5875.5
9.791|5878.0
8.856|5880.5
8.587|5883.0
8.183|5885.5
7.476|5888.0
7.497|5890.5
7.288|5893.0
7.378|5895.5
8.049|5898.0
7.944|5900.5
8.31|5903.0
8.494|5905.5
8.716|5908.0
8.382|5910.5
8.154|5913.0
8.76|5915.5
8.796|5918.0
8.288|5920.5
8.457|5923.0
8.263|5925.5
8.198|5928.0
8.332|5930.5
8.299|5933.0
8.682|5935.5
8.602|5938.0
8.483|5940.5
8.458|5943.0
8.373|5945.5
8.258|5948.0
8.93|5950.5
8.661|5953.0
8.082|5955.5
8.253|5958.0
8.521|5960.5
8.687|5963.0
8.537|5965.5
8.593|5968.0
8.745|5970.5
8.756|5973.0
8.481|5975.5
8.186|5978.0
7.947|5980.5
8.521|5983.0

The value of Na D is 2.1 angstrom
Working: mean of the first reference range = 8.98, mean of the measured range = 8.19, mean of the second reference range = 8.41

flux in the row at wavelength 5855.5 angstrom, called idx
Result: 8.525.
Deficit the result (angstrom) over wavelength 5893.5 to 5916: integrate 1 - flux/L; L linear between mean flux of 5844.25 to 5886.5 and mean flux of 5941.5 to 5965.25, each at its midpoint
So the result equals 1.42 angstrom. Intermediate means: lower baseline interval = 8.97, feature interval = 8.19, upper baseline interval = 8.47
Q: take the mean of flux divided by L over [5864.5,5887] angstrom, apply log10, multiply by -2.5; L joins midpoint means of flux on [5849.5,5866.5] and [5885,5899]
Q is -0.10 mag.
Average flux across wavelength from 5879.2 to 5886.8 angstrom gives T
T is 8.54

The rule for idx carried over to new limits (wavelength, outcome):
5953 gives 8.661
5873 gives 9.336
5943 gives 8.458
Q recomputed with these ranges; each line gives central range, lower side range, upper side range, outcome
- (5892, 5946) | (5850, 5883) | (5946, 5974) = 0.06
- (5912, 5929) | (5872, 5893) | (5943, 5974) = 0.02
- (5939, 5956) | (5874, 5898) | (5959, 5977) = 0.01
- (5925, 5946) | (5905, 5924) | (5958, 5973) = 0.02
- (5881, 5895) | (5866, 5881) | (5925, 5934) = 0.15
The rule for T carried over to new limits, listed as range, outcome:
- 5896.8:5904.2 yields 8.1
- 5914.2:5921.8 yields 8.61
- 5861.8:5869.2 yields 8.76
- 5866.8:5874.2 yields 8.81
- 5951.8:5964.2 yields 8.44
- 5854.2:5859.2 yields 8.53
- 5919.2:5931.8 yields 8.31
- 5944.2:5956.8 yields 8.46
